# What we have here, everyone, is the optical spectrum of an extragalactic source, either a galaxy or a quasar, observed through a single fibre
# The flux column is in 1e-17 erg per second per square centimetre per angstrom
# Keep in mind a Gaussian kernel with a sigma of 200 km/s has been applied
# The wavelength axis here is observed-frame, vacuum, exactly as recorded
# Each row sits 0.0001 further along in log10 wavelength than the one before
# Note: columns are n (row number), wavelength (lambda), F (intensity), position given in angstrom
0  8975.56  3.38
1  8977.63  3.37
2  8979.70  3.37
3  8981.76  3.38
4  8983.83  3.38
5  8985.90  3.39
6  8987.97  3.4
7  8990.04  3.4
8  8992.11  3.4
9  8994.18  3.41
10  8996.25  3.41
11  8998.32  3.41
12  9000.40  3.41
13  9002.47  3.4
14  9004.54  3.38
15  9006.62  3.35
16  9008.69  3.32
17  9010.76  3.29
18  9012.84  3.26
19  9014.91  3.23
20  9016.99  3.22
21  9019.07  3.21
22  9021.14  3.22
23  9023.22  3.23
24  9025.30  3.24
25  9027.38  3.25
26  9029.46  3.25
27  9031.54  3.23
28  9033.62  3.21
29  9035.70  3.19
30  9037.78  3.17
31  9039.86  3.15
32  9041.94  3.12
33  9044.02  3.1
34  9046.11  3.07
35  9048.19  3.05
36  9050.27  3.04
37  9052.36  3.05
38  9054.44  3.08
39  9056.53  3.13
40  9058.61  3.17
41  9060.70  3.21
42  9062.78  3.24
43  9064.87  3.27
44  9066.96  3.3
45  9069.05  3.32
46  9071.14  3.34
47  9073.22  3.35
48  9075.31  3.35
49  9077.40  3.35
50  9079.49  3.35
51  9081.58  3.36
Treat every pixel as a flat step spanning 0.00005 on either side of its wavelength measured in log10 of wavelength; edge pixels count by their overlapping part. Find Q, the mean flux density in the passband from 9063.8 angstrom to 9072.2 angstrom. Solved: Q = 3.31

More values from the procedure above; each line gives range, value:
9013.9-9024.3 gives 3.22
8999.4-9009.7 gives 3.37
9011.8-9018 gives 3.24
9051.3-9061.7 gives 3.13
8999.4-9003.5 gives 3.41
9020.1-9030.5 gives 3.24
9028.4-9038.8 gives 3.21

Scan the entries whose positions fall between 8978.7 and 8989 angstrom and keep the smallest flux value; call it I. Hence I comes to 3.37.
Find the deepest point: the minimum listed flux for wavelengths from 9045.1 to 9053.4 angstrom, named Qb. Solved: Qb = 3.04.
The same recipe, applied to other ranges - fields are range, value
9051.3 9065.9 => 3.05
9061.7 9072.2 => 3.24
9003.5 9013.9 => 3.26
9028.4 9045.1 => 3.1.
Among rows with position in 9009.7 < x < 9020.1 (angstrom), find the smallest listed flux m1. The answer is 3.21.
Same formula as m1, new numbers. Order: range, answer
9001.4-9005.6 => 3.38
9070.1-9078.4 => 3.34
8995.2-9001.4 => 3.41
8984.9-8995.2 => 3.39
